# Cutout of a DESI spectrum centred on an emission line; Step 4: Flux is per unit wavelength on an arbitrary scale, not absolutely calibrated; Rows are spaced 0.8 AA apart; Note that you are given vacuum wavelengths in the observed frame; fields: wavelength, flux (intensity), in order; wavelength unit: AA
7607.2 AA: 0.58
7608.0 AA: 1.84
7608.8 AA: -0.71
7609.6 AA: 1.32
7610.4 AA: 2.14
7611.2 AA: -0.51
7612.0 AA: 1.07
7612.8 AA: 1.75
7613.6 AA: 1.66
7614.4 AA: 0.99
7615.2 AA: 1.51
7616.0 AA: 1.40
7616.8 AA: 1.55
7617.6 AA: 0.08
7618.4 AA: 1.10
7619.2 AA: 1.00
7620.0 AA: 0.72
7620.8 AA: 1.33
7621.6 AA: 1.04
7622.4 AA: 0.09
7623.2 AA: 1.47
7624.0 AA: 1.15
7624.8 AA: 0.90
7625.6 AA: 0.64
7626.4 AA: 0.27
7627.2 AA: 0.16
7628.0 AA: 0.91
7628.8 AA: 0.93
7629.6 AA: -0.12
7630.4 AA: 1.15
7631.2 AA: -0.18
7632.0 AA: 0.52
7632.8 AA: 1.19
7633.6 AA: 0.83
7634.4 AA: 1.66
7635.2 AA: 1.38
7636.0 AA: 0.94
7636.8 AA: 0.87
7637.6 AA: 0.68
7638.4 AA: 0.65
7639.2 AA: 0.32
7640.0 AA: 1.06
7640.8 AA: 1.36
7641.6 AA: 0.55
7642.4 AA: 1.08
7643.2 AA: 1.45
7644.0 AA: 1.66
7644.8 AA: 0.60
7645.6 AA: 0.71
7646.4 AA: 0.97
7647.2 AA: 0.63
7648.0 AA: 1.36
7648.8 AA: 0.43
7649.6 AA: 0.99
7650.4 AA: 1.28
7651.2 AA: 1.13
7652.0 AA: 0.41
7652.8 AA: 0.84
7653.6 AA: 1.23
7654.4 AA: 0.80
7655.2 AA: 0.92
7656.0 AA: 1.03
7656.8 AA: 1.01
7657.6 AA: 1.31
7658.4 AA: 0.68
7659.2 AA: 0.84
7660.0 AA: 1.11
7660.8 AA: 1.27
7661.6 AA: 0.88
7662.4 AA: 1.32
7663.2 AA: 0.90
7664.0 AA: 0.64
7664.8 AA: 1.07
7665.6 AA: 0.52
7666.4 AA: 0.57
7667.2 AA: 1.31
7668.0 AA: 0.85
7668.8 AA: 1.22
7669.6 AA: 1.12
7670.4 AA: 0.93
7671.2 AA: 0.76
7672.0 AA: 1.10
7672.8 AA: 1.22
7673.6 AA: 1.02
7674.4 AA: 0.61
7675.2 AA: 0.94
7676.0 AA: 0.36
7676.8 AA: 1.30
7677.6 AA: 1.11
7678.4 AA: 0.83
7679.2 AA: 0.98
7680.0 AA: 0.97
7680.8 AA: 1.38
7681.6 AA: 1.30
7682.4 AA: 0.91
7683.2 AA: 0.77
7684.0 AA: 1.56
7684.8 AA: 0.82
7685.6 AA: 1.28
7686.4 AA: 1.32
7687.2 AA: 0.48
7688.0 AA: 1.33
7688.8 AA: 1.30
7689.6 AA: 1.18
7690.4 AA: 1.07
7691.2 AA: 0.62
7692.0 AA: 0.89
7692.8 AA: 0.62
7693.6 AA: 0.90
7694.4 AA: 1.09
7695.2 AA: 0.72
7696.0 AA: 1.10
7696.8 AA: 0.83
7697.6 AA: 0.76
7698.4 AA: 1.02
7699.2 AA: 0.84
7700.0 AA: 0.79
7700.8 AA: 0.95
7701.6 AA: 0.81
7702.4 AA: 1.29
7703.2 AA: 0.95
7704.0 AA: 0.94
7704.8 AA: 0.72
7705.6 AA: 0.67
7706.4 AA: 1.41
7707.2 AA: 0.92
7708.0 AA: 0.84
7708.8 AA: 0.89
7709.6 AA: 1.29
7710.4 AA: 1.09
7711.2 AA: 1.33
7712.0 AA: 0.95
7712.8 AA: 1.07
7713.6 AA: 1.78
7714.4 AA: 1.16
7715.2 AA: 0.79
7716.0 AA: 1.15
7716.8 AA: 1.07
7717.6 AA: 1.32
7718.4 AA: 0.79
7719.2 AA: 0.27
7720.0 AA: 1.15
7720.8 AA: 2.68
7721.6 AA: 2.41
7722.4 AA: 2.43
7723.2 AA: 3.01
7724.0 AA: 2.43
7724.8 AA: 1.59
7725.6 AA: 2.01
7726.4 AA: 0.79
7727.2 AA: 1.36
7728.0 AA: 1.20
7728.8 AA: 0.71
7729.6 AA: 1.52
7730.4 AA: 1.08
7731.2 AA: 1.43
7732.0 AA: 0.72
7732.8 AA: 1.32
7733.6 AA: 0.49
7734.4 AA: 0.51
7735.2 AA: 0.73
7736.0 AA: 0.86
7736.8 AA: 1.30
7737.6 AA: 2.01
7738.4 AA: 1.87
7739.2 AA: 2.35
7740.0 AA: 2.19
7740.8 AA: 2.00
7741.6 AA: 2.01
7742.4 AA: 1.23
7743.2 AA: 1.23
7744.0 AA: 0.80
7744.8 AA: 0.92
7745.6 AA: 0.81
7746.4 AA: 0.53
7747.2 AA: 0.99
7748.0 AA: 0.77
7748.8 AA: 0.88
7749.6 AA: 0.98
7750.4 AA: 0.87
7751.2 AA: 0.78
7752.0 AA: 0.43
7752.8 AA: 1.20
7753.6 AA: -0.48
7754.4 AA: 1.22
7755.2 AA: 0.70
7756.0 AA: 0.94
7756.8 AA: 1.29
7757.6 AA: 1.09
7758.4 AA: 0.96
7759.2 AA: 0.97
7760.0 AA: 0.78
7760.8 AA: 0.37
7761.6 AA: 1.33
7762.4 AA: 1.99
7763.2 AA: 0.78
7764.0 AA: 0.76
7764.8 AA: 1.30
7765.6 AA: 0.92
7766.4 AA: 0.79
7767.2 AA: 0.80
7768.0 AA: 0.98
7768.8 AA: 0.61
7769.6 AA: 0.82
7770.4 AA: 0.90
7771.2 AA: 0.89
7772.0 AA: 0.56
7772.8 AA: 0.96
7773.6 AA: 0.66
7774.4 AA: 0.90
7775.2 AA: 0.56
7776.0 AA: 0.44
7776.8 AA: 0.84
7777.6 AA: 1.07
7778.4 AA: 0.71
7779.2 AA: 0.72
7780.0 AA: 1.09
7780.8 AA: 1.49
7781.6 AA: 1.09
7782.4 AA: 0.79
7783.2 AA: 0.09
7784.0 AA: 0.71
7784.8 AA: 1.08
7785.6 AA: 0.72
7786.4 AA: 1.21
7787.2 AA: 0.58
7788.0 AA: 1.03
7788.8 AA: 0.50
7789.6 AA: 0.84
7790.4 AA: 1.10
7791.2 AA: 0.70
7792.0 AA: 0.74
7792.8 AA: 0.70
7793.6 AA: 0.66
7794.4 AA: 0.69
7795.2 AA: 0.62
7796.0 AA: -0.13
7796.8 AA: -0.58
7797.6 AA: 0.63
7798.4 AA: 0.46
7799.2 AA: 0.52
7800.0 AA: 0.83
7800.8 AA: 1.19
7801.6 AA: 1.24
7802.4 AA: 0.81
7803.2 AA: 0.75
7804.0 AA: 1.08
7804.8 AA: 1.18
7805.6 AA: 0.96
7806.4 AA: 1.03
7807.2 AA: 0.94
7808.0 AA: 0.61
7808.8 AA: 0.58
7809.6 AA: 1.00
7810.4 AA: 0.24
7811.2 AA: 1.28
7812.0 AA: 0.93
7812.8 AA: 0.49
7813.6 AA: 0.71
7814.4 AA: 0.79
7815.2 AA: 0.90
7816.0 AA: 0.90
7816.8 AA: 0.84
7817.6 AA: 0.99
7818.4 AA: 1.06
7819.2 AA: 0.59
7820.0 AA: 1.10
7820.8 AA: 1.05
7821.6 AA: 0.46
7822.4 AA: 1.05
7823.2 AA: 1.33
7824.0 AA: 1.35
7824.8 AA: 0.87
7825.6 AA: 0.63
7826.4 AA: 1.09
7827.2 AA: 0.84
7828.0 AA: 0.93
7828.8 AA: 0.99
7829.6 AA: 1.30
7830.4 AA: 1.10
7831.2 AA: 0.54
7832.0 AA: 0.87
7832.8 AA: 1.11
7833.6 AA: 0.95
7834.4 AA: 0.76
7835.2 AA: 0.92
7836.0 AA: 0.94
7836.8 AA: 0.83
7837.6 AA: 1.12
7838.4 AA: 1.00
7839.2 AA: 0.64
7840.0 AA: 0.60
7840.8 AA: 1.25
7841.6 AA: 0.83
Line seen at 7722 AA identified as [S II] 6716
